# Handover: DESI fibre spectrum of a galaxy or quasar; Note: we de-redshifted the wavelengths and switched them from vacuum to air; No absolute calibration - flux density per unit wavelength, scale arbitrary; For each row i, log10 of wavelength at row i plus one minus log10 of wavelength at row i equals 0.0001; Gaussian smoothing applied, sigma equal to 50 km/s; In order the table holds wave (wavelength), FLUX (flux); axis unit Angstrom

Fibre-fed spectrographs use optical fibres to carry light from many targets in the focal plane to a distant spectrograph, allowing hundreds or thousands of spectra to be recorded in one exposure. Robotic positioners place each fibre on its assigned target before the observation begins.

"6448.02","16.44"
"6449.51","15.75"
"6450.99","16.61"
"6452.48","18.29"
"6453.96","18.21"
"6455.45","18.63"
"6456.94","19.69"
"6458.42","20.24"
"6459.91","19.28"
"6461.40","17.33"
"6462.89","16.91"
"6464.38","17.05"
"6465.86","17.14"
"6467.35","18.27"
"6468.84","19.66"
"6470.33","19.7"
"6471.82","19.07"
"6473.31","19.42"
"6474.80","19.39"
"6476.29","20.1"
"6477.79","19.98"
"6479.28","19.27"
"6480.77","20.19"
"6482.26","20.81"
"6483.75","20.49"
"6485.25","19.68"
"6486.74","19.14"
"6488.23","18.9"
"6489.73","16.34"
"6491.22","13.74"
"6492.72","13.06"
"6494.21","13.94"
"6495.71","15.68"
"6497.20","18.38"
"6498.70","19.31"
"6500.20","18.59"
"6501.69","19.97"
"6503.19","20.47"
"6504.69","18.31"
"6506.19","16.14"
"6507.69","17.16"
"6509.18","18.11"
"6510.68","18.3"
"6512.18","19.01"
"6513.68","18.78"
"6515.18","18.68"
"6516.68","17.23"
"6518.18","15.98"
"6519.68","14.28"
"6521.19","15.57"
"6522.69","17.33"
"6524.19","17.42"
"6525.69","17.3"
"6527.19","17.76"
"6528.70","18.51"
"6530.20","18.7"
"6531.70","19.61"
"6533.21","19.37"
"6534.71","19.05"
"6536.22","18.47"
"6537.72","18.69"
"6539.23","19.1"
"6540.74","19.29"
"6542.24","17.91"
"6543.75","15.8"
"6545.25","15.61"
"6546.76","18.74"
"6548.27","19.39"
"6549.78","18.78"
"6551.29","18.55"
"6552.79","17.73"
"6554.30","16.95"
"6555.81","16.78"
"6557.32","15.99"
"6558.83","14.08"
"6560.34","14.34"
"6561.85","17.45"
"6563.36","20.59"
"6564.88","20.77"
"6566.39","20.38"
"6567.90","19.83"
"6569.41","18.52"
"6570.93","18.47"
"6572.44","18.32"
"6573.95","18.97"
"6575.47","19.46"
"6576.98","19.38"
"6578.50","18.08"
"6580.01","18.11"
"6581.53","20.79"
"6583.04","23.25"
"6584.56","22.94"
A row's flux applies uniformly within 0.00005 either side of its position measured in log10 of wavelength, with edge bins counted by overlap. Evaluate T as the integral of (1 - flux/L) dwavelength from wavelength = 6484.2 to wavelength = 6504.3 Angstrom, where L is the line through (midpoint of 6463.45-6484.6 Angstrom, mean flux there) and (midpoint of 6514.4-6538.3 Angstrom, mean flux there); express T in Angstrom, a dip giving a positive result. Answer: 1.2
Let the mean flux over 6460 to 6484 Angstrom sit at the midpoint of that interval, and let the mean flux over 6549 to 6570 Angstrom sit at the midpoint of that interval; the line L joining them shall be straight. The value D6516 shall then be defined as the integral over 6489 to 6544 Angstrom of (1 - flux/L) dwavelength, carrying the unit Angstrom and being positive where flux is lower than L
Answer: 2.5 Angstrom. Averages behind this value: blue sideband 19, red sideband 17.9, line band 17.6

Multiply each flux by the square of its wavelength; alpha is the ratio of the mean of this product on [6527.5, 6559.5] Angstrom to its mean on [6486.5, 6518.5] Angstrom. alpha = 1.04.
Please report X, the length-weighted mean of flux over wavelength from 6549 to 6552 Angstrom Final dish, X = 18.6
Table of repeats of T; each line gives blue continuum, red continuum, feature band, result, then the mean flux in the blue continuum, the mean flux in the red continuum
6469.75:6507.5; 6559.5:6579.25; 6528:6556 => 0.5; 18.4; 18.8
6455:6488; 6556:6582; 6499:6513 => 0.3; 19.2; 18.4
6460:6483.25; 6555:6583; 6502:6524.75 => 1.5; 19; 18.5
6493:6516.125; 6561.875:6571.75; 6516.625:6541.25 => 1.0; 18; 19.6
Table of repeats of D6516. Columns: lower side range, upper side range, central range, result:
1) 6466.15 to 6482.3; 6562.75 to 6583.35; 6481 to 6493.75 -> 1.1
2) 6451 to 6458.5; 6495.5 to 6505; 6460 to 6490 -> -0.4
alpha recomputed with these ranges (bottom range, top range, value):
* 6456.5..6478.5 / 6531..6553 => 1.00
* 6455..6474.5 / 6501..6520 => 0.98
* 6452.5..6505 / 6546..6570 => 1.00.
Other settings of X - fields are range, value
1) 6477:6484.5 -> 20.1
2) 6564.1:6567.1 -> 20.5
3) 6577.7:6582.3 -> 19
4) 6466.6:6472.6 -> 19.2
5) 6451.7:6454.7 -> 18.2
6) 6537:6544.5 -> 18.1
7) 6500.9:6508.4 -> 18.4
